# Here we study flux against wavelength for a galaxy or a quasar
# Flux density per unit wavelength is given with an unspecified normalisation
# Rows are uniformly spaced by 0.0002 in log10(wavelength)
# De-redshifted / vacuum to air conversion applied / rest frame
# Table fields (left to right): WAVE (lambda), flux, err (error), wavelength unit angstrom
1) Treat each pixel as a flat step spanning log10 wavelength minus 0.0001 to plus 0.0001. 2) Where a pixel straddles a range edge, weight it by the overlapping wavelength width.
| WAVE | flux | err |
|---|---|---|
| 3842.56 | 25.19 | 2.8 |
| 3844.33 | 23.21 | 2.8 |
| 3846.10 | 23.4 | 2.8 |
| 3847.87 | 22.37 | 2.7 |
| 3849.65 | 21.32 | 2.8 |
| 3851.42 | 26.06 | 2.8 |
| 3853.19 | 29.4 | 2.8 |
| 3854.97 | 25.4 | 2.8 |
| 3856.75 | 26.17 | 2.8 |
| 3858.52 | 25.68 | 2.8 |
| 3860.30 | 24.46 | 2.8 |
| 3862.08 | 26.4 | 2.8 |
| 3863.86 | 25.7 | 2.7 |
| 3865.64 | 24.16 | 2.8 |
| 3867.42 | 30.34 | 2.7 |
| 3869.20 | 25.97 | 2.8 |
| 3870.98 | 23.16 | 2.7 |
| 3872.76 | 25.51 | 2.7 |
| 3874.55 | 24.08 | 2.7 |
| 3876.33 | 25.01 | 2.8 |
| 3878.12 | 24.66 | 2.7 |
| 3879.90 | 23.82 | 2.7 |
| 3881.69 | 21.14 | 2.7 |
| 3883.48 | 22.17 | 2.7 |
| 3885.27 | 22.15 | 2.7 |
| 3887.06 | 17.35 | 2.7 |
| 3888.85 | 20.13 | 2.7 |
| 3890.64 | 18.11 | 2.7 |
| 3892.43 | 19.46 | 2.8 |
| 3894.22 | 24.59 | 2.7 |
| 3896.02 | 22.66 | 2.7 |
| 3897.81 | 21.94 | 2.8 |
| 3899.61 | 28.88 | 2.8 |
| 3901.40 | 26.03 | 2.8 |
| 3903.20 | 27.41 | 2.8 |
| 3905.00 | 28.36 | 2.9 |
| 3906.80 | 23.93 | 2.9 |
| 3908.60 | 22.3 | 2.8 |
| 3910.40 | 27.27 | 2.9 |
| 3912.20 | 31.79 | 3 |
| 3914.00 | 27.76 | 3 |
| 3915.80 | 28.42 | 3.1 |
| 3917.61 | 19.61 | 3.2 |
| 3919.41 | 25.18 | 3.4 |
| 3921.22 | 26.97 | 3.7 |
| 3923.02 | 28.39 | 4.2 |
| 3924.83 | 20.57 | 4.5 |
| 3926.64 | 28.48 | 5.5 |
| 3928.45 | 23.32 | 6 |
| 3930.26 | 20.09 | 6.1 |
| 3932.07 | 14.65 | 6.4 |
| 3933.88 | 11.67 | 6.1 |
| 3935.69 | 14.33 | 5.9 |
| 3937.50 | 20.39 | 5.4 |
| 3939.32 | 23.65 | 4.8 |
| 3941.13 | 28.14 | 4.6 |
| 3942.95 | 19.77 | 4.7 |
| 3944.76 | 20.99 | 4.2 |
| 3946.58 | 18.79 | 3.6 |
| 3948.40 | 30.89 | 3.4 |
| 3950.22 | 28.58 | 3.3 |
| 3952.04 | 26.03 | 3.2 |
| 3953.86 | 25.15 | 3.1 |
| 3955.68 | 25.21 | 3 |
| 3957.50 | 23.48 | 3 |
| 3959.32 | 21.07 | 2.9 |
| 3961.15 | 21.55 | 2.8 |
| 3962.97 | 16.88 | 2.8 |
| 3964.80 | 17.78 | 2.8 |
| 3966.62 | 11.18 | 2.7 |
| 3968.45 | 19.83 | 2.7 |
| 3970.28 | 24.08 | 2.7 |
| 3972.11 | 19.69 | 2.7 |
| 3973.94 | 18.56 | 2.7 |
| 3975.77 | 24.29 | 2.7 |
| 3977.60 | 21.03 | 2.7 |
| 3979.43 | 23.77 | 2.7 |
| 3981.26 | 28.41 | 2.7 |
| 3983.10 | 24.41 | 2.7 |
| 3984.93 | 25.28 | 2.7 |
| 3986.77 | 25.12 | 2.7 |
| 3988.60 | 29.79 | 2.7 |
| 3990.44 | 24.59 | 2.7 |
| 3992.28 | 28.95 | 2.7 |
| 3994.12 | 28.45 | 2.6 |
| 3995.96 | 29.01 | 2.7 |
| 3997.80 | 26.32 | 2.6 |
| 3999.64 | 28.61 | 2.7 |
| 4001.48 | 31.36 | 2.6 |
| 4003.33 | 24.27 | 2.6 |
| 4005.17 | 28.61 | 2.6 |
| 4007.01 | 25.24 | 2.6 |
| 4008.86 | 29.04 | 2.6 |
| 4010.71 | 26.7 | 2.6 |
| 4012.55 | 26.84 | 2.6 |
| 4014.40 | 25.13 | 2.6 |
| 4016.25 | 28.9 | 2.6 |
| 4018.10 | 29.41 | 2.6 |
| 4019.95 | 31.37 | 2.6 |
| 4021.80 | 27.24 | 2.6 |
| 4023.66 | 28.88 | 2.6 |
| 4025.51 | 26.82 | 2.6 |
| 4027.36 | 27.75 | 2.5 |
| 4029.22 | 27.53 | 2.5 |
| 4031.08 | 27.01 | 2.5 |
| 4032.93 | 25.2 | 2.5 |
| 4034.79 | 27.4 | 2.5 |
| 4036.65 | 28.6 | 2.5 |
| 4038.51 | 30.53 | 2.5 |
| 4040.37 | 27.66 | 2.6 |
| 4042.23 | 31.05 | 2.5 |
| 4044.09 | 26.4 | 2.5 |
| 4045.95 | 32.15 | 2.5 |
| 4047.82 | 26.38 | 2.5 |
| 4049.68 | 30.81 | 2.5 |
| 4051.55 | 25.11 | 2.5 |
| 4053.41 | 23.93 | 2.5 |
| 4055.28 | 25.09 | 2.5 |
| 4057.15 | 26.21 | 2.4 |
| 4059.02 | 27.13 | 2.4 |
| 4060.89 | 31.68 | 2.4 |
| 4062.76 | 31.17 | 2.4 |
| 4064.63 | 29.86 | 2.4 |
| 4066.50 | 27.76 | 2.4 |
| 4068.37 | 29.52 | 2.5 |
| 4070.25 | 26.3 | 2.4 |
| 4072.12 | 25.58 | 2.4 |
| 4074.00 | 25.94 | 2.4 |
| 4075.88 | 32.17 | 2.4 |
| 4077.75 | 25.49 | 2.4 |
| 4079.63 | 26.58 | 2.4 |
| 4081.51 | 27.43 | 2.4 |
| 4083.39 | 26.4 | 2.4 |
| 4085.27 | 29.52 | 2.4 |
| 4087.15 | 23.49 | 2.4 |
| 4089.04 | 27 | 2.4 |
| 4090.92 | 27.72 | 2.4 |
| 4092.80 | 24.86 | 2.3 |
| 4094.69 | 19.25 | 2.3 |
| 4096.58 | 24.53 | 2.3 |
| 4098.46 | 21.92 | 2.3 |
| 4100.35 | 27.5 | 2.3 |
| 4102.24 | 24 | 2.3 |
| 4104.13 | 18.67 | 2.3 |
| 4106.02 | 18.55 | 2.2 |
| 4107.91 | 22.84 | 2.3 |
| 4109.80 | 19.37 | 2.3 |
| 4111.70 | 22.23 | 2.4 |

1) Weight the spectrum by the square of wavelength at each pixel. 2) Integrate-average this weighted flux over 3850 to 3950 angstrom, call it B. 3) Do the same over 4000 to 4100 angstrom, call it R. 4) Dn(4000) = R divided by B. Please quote 1.2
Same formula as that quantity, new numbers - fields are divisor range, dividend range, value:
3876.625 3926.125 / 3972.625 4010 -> 1.13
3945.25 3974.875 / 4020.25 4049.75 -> 1.35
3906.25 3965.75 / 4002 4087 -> 1.27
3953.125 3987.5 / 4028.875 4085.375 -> 1.33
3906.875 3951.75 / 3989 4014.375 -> 1.22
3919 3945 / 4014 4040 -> 1.35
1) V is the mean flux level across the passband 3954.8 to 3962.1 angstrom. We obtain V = 22.8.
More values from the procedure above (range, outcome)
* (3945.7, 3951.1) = 26.1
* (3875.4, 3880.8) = 24.5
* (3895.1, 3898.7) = 22.3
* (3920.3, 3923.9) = 27.7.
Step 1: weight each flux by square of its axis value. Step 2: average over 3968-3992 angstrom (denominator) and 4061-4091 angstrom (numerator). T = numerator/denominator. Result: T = 1.2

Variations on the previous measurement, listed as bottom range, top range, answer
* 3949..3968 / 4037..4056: 1.34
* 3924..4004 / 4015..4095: 1.25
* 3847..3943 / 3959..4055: 1.15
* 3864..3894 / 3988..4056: 1.30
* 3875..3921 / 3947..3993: 1.01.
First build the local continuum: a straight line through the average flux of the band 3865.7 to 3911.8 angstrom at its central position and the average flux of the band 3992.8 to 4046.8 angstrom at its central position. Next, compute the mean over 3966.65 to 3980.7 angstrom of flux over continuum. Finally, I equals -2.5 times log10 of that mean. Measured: 0.251 mag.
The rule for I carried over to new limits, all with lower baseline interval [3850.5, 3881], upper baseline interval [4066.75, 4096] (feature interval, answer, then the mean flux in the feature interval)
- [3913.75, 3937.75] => 0.17 mag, 22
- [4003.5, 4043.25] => -0.07 mag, 27.9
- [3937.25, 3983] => 0.16 mag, 22.4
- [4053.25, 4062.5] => -0.04 mag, 27.4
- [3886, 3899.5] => 0.21 mag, 21.1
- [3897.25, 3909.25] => 0.00 mag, 25.7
